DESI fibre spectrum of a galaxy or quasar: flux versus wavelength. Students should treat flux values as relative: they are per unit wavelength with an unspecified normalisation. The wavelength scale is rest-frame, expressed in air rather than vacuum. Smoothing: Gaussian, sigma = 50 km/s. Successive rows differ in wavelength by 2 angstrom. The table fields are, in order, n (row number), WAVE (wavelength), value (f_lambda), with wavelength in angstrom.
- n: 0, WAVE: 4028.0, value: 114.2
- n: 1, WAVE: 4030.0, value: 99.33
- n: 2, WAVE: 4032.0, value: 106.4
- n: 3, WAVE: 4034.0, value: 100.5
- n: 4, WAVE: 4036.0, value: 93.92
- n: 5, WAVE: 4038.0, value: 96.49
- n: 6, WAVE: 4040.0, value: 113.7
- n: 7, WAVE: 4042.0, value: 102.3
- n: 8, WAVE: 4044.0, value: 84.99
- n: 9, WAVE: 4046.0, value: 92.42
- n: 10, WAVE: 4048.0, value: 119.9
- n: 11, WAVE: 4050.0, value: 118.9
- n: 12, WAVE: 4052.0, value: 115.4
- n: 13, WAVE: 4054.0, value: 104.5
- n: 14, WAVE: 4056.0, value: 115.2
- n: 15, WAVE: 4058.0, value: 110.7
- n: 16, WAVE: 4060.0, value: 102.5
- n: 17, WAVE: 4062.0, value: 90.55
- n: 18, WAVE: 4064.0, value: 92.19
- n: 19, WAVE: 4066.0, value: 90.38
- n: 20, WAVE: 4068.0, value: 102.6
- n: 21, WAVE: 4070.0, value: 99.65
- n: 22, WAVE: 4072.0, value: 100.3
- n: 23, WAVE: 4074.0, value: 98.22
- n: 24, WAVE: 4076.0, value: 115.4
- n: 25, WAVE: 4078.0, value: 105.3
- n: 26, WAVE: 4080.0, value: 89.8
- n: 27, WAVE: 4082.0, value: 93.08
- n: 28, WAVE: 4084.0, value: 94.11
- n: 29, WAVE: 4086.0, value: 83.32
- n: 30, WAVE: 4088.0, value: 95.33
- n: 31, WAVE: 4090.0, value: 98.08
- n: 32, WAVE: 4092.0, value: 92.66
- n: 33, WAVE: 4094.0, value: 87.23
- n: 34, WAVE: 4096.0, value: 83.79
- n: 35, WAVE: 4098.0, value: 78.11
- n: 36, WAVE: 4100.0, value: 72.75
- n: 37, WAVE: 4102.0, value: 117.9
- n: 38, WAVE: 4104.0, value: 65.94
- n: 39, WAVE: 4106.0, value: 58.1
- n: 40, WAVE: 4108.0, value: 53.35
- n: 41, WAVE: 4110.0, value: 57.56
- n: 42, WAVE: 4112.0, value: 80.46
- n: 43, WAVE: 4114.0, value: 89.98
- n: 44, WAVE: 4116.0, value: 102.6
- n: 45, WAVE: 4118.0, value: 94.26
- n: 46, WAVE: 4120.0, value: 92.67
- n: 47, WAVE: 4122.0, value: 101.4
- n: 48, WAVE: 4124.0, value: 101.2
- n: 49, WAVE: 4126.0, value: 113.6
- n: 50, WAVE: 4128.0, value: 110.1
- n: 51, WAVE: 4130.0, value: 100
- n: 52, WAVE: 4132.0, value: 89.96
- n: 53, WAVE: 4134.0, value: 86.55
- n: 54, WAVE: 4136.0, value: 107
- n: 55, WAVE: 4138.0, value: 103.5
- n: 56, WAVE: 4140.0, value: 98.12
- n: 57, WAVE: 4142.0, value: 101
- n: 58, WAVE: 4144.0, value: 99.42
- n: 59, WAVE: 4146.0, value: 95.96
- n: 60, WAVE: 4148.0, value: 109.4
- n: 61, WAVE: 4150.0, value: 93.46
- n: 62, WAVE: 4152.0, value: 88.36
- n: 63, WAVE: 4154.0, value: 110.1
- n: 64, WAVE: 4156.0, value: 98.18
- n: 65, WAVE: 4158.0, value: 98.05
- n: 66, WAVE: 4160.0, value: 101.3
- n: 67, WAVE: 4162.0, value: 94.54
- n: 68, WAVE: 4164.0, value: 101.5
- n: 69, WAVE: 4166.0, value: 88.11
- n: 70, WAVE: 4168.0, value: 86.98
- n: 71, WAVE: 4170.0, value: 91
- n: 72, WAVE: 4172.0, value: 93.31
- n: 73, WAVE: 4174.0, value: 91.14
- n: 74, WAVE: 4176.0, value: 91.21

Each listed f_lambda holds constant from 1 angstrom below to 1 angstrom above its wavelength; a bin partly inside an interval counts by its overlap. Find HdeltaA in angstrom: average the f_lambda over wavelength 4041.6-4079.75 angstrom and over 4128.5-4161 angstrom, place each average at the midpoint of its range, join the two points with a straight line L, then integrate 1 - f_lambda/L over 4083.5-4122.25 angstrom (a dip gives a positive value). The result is 6.3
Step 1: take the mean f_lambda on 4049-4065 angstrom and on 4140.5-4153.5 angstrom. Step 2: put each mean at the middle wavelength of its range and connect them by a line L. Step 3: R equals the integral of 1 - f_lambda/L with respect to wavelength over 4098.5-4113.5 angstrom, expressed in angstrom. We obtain 4.3 angstrom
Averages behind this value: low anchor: 106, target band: 73.1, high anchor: 98.4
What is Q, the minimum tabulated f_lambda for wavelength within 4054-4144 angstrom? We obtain 53.35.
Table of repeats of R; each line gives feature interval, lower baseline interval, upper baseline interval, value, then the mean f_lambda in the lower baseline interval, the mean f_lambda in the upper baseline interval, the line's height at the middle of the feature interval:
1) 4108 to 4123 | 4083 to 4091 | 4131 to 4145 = 1.5 angstrom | 92.7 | 97.9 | 95.6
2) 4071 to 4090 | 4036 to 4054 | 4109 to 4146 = 0.7 angstrom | 105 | 96.1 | 101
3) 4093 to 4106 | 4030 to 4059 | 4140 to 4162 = 2.5 angstrom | 105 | 99.2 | 102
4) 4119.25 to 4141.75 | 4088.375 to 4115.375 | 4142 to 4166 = -2.5 angstrom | 80.4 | 98.7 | 90.5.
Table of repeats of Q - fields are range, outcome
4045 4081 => 89.8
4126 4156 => 86.55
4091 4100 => 72.75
